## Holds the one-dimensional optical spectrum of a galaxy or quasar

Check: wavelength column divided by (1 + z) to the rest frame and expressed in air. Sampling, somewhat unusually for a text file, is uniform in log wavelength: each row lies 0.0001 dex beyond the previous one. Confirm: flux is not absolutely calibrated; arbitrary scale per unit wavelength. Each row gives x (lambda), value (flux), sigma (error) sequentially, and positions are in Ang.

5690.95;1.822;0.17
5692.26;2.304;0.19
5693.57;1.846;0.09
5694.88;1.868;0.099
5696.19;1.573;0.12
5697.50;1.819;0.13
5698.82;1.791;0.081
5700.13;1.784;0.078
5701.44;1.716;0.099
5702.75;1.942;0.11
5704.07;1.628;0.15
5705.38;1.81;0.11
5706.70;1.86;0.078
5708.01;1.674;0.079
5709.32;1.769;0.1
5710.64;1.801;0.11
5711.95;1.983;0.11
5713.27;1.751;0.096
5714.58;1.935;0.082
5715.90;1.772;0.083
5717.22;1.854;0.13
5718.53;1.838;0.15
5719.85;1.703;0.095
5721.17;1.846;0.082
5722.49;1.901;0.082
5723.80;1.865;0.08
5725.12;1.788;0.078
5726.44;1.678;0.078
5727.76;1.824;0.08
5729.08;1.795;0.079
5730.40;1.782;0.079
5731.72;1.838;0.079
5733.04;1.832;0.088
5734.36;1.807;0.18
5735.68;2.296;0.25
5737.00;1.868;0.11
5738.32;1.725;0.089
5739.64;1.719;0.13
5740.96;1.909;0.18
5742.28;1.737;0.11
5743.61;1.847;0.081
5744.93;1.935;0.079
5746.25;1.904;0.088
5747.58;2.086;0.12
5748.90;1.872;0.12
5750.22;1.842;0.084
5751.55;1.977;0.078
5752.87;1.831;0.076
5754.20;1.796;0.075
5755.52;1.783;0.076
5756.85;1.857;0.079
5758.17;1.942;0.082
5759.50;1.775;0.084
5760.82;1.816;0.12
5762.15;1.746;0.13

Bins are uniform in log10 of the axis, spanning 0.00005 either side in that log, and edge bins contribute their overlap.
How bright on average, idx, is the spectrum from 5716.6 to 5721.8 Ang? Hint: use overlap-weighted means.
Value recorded 1.81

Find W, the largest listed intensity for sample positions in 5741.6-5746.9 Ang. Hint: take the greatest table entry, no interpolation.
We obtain 1.935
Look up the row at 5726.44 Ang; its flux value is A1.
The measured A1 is 1.678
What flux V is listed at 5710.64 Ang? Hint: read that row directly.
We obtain 1.801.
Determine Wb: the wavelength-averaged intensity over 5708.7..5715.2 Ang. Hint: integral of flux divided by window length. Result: 1.85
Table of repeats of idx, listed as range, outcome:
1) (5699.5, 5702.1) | 1.75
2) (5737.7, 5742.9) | 1.77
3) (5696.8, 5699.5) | 1.8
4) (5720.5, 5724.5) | 1.87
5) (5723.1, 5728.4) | 1.79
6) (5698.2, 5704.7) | 1.77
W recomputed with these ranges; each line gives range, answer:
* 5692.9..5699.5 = 1.868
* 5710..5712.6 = 1.983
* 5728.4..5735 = 1.838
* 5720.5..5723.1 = 1.901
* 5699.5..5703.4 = 1.942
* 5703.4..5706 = 1.81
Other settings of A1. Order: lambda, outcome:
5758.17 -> 1.942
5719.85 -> 1.703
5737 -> 1.868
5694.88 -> 1.868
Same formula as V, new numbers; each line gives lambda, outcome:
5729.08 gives 1.795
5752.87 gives 1.831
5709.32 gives 1.769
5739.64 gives 1.719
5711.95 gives 1.983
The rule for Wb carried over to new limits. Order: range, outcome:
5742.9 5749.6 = 1.93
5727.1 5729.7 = 1.81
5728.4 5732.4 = 1.8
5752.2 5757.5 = 1.82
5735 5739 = 1.96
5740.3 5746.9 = 1.87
